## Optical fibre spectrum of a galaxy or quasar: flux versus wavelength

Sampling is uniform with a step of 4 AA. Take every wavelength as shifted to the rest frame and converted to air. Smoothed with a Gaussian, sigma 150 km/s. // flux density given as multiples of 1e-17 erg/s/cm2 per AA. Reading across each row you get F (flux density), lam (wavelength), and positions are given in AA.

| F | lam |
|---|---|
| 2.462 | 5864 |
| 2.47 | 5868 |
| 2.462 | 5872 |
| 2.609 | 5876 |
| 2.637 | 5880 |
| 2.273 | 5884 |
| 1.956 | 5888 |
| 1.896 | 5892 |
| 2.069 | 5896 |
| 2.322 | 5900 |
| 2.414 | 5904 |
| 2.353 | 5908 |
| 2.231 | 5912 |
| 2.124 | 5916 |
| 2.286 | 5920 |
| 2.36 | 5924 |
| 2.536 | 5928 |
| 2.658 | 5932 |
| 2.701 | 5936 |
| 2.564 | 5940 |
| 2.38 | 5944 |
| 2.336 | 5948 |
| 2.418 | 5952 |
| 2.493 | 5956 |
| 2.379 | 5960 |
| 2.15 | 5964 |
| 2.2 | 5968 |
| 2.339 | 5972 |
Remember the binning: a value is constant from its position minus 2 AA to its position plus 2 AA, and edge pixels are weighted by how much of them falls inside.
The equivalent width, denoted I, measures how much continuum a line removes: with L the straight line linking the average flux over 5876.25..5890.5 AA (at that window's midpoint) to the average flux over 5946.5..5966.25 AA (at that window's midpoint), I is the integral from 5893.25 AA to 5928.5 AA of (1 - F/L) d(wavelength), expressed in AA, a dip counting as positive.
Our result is 0.7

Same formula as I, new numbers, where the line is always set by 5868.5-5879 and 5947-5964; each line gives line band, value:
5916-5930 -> 0.5 AA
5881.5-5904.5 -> 3.2 AA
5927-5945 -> -1.2 AA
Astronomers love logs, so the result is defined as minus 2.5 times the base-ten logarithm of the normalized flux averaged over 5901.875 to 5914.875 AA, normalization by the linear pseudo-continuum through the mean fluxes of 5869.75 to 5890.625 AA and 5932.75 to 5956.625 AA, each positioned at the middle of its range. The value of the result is 0.05 mag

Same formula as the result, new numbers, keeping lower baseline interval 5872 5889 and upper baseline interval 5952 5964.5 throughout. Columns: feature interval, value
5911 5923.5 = 0.076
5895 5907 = 0.048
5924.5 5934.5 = -0.079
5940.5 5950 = -0.004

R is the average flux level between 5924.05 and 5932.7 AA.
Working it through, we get 2.53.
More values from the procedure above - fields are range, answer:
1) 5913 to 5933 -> 2.37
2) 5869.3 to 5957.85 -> 2.37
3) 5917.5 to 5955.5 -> 2.47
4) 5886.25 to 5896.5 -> 1.96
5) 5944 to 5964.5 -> 2.37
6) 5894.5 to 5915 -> 2.28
